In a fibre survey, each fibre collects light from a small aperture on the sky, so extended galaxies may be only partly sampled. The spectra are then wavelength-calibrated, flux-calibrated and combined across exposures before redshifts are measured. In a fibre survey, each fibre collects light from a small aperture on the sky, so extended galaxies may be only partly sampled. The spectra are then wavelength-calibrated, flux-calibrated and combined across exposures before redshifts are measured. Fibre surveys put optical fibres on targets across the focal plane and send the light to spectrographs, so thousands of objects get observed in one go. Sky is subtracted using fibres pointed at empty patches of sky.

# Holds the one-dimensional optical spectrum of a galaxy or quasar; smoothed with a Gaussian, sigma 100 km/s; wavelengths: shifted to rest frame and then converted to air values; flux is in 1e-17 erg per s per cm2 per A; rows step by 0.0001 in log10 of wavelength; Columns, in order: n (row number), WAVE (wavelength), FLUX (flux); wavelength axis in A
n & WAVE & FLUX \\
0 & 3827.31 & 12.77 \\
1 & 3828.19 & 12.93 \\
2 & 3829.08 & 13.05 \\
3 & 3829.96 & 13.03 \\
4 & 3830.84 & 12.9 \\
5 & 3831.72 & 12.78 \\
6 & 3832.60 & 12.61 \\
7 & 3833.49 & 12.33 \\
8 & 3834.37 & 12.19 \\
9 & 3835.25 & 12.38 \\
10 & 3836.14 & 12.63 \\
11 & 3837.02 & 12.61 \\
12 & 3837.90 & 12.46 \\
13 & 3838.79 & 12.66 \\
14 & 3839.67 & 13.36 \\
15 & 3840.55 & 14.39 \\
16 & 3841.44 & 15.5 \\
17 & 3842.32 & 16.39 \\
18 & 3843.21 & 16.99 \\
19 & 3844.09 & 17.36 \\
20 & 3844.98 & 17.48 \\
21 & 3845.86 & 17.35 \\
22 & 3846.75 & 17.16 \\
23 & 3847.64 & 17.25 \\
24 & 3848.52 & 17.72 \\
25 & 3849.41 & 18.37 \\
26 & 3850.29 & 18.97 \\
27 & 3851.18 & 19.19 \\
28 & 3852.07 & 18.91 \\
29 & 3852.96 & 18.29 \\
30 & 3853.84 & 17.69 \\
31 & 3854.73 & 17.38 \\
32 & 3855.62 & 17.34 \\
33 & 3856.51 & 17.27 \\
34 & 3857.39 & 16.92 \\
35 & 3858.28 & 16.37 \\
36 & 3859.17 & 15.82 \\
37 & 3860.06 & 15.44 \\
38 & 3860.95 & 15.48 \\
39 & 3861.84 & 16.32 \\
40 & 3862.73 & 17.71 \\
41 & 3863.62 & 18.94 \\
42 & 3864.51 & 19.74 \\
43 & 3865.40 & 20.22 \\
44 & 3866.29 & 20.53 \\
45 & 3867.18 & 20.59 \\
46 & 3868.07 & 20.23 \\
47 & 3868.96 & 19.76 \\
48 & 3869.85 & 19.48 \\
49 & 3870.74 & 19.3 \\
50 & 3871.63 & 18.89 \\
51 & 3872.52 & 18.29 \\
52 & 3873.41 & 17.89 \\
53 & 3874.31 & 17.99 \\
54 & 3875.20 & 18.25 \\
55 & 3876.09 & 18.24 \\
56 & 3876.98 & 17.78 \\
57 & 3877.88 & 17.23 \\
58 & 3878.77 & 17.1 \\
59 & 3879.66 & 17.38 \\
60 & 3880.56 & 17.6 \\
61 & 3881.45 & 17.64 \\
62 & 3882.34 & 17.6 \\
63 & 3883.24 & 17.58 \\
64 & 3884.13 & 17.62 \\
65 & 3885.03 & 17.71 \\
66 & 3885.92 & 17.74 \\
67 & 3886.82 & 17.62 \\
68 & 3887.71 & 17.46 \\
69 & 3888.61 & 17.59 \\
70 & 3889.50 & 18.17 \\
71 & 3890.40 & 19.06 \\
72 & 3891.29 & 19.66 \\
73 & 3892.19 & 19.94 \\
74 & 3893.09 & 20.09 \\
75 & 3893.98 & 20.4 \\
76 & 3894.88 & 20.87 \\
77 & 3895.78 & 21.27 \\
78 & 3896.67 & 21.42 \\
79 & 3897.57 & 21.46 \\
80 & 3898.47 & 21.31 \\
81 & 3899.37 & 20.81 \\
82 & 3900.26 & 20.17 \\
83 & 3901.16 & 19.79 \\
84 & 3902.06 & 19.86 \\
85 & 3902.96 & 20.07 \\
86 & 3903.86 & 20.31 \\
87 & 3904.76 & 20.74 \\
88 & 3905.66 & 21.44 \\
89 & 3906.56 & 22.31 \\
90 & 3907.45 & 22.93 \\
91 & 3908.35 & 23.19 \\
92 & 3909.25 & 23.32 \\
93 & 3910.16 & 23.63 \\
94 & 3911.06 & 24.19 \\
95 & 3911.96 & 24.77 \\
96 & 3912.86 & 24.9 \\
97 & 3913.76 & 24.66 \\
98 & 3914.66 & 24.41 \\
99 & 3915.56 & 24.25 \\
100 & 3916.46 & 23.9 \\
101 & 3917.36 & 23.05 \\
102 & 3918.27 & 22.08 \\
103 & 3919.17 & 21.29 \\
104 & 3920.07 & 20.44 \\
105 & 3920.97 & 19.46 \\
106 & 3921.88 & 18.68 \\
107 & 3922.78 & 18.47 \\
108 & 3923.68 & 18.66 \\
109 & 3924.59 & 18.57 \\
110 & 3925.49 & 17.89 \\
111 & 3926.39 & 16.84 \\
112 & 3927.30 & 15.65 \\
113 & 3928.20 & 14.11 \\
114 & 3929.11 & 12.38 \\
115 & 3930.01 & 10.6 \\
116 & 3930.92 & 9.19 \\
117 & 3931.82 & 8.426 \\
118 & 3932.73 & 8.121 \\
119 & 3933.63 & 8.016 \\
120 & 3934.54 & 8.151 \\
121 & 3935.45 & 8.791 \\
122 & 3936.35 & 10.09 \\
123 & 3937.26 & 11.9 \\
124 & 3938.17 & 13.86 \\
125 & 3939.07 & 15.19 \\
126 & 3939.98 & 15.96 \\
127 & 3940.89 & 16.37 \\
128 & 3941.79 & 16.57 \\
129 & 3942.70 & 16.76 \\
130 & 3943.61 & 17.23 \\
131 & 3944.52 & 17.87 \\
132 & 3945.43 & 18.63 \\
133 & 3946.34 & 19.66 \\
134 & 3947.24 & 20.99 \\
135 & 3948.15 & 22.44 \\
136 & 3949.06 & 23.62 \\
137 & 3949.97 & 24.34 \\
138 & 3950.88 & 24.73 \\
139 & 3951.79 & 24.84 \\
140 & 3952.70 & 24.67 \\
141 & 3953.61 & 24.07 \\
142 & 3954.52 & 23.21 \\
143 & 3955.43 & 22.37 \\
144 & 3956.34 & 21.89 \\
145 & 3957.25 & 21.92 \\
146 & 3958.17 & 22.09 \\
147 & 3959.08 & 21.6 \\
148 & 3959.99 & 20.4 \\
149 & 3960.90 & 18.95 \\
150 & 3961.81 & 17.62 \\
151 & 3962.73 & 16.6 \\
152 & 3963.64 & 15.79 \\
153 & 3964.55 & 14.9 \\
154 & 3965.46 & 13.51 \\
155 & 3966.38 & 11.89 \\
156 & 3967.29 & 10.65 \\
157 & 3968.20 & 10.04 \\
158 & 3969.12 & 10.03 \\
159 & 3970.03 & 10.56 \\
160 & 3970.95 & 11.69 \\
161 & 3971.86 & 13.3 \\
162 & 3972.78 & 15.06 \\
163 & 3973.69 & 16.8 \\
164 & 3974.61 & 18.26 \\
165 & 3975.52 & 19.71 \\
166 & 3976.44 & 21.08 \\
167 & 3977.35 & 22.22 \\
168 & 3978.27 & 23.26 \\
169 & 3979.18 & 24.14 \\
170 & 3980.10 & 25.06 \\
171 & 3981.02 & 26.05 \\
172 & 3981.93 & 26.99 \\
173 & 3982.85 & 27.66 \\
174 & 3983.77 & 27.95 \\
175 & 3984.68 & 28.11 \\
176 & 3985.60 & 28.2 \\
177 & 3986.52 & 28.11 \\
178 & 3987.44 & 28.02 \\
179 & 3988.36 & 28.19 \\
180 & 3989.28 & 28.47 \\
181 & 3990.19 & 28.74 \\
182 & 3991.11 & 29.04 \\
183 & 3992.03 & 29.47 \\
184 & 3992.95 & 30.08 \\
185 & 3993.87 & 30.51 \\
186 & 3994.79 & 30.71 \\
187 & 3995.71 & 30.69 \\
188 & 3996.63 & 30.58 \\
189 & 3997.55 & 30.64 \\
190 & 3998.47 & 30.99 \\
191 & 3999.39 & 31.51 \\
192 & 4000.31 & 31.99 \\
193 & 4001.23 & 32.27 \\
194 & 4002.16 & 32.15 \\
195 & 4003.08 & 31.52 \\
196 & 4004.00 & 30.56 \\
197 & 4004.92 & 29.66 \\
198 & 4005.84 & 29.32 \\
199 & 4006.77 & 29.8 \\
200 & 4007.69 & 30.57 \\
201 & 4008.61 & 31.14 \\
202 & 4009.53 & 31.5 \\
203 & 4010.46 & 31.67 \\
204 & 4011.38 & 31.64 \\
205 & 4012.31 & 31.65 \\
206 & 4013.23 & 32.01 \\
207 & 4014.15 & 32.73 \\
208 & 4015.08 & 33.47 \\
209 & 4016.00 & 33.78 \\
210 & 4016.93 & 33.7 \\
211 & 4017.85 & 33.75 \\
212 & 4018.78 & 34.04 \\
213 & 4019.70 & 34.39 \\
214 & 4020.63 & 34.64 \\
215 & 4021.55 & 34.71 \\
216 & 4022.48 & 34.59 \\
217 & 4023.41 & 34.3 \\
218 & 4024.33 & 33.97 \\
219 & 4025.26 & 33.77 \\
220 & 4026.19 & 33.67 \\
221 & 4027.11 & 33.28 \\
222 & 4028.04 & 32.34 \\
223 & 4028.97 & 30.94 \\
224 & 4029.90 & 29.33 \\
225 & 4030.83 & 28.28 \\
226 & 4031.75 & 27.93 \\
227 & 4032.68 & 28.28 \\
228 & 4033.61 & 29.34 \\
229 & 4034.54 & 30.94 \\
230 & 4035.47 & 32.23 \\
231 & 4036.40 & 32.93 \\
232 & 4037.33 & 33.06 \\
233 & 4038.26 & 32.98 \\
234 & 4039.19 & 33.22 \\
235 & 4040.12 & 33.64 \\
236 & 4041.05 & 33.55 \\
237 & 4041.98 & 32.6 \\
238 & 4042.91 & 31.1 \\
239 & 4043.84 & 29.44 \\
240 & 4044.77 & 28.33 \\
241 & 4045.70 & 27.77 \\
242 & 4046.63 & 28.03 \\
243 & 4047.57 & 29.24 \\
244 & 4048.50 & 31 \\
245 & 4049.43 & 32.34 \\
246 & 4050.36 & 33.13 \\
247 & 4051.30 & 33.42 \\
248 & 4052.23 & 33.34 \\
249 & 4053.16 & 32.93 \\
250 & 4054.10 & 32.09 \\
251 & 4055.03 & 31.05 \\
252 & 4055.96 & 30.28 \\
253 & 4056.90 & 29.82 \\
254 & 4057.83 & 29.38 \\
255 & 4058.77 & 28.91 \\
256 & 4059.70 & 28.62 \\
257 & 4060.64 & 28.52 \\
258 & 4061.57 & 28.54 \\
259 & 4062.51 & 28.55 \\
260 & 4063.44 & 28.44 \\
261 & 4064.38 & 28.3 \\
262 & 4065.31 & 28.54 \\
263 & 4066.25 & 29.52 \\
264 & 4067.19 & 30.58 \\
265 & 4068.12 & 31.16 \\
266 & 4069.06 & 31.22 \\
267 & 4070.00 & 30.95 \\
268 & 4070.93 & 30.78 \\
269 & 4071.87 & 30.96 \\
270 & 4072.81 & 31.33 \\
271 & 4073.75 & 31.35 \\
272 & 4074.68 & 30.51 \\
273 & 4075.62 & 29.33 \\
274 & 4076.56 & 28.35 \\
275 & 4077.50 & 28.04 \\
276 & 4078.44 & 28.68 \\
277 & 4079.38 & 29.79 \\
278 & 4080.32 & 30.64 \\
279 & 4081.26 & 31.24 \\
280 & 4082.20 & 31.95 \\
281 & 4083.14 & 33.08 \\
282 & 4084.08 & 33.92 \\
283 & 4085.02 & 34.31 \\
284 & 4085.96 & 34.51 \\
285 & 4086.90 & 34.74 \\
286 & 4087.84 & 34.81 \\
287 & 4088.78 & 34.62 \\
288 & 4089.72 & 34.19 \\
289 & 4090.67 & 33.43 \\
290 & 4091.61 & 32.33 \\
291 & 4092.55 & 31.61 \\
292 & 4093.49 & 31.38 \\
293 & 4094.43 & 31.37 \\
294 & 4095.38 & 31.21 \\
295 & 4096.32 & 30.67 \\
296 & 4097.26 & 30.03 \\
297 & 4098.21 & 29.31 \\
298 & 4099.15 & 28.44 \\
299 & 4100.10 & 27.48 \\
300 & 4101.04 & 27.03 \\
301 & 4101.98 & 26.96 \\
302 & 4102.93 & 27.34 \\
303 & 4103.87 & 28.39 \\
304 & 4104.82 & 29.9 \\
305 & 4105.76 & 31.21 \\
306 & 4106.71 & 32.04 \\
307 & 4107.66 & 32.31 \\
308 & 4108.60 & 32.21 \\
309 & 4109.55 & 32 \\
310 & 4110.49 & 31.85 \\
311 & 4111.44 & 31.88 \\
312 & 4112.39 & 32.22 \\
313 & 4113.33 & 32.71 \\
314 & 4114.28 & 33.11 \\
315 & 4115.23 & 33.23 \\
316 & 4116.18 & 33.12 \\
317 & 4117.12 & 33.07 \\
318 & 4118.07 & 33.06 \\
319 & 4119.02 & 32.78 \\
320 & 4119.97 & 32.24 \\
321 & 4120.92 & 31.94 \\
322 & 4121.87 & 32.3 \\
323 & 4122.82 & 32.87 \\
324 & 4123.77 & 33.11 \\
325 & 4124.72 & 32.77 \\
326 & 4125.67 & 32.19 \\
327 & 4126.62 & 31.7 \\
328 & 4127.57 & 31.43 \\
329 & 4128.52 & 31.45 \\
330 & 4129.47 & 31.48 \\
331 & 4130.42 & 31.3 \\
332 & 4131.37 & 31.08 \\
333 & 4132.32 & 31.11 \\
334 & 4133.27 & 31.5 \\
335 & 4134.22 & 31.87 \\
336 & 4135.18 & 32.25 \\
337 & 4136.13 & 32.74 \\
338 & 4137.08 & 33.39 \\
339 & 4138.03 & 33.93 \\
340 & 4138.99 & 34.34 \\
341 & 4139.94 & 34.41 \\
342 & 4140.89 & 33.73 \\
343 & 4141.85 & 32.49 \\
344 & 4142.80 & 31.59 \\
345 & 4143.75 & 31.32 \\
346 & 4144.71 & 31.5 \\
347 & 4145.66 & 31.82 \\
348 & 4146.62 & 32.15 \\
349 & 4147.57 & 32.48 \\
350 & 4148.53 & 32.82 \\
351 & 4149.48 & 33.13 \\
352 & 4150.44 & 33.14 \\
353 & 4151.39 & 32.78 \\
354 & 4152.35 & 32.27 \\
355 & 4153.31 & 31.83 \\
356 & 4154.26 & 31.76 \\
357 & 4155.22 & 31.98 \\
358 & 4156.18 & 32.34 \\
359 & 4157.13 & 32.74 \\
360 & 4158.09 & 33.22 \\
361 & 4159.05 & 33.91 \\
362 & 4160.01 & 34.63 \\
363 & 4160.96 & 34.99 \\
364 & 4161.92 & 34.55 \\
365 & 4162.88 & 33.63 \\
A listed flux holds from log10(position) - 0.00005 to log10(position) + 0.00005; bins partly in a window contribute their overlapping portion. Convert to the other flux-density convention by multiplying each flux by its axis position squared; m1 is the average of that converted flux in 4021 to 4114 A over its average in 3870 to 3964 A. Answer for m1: 1.77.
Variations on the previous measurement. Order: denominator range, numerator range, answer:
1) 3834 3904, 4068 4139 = 1.99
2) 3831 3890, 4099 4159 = 2.15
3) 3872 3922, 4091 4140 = 1.74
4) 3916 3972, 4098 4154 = 2.05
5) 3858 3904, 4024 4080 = 1.78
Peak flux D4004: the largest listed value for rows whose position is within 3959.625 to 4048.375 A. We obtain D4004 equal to 34.71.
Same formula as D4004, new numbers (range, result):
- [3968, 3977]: 21.08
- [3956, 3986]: 28.2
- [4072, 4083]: 31.95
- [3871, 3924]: 24.9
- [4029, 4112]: 34.81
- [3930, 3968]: 24.84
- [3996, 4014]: 32.27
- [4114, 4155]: 34.41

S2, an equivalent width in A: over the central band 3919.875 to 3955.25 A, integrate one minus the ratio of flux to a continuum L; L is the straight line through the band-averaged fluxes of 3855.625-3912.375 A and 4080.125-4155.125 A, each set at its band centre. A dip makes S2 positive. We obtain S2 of 8.7 A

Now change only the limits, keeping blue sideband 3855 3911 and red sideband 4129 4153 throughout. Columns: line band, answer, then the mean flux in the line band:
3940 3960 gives 1.3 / 21.1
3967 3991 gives 2.5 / 21.7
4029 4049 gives -2.6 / 30.6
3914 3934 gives 3.8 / 17.1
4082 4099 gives -1.6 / 32.6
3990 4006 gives -3.6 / 30.6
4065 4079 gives -0.6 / 30.1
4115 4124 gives -0.4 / 32.7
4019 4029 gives -2.8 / 33.8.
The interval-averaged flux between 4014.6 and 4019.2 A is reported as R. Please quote 33.7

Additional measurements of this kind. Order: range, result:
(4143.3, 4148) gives 31.8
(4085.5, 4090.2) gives 34.6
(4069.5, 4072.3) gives 30.9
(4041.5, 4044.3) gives 31.1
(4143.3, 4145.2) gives 31.4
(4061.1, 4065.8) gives 28.5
